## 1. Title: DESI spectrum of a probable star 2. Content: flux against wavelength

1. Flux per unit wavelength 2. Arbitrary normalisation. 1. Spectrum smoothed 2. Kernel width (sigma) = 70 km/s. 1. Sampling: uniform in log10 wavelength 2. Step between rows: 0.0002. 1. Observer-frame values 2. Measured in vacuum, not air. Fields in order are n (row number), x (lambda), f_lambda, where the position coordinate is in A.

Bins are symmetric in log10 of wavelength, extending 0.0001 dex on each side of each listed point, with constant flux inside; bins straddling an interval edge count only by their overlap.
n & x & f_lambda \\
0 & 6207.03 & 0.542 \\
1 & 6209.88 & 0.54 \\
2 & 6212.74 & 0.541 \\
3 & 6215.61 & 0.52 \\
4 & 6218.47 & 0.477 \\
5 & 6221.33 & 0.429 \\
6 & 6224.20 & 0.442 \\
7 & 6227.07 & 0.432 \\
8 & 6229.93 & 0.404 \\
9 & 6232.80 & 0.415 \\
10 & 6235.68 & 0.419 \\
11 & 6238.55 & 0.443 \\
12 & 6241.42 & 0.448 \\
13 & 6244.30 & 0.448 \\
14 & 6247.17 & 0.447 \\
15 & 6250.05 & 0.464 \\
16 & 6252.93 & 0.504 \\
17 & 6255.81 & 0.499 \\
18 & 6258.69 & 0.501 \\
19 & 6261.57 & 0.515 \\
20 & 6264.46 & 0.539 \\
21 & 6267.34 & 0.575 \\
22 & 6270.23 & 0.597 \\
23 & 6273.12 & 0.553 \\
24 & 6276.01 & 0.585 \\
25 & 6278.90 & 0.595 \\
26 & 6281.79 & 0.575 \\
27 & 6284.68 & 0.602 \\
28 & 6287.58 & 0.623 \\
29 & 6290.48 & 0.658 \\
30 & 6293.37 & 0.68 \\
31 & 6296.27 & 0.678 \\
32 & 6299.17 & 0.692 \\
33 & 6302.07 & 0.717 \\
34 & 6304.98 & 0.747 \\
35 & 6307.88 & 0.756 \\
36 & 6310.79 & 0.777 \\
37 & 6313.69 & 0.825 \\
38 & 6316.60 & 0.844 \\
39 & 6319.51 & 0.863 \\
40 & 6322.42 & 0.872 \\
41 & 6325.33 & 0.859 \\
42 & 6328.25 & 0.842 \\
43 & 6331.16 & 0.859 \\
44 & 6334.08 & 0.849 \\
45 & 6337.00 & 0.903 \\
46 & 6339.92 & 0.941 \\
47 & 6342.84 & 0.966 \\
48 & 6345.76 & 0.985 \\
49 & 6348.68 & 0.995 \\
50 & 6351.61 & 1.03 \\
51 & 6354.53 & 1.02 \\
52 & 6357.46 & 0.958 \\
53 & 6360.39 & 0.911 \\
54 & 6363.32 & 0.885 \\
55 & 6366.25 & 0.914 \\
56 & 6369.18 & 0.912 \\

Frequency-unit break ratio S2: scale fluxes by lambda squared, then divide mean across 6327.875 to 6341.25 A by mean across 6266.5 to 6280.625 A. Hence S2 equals 1.55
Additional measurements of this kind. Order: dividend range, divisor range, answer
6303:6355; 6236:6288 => 1.72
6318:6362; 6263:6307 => 1.49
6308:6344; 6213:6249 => 1.99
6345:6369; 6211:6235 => 2.19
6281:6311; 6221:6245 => 1.61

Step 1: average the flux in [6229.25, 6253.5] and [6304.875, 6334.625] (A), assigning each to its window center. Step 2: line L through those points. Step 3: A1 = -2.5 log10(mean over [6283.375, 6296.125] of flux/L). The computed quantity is 0.06 mag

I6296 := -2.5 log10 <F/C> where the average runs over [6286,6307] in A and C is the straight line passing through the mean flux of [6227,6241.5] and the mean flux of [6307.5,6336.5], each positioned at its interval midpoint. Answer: 0.051 mag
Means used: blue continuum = 0.425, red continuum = 0.84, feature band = 0.686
